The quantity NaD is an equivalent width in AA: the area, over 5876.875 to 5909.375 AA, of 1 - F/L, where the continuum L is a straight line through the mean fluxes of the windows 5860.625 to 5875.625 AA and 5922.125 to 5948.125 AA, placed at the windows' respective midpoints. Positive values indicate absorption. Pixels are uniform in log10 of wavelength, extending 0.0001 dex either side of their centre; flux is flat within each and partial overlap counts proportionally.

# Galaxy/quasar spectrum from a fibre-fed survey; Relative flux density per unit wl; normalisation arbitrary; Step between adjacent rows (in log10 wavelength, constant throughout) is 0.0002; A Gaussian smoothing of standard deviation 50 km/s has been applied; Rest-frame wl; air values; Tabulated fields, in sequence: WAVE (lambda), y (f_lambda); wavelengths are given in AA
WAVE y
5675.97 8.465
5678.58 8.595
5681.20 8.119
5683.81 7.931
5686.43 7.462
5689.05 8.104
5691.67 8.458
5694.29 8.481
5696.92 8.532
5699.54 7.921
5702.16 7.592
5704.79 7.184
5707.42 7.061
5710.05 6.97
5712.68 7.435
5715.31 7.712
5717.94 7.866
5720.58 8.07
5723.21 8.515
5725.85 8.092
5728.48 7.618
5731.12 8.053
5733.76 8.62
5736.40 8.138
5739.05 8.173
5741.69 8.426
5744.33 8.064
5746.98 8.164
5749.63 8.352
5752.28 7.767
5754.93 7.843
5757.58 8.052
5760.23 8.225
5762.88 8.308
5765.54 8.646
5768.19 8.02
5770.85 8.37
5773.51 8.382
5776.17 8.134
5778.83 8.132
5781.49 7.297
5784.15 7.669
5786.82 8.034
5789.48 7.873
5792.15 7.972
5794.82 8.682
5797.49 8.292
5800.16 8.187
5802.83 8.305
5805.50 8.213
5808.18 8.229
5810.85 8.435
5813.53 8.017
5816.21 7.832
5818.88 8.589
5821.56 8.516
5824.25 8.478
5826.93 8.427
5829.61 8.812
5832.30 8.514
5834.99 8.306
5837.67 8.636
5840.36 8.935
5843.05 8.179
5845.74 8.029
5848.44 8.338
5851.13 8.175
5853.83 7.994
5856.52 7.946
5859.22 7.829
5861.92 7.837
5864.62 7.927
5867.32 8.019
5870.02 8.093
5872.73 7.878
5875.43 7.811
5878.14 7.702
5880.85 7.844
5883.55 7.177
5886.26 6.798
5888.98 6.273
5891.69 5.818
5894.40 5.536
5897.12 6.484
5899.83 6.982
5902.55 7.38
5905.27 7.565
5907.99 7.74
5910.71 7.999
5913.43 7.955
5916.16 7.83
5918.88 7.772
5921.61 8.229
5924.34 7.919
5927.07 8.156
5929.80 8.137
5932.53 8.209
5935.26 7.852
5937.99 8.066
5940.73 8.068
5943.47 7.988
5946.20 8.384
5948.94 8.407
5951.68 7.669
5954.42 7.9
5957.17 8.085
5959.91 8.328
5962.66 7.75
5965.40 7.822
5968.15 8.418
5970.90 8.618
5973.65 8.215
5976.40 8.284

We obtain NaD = 4.30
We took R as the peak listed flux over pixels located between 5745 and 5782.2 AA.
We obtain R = 8.646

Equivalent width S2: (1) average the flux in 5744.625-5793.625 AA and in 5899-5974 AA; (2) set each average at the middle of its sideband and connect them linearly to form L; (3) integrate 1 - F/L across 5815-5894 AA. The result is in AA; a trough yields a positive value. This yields 1.0 AA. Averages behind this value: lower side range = 8.07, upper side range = 7.98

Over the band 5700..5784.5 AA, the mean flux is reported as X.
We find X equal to 7.97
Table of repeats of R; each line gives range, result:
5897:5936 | 8.229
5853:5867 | 7.994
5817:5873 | 8.935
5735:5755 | 8.426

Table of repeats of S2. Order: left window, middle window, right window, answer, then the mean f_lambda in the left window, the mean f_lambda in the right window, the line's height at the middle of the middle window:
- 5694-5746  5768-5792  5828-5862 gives 0.32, 7.92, 8.29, 8.1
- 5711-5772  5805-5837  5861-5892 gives -2.64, 8.1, 7.48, 7.74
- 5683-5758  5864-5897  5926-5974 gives 3.56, 7.95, 8.11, 8.06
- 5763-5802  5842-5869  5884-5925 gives -1.60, 8.13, 7.21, 7.58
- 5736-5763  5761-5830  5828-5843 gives 1.34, 8.13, 8.6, 8.38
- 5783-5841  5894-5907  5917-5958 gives 1.95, 8.31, 8.05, 8.13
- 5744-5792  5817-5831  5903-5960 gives -0.85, 8.07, 8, 8.04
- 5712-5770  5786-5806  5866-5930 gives -0.82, 8.11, 7.45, 7.88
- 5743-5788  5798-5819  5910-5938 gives -0.37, 8.09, 8.01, 8.06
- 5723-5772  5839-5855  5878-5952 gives -0.95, 8.17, 7.57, 7.81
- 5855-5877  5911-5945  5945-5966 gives -0.04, 7.92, 8.05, 8.01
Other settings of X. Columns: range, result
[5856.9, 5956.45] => 7.65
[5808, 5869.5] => 8.26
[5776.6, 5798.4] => 7.99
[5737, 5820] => 8.15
